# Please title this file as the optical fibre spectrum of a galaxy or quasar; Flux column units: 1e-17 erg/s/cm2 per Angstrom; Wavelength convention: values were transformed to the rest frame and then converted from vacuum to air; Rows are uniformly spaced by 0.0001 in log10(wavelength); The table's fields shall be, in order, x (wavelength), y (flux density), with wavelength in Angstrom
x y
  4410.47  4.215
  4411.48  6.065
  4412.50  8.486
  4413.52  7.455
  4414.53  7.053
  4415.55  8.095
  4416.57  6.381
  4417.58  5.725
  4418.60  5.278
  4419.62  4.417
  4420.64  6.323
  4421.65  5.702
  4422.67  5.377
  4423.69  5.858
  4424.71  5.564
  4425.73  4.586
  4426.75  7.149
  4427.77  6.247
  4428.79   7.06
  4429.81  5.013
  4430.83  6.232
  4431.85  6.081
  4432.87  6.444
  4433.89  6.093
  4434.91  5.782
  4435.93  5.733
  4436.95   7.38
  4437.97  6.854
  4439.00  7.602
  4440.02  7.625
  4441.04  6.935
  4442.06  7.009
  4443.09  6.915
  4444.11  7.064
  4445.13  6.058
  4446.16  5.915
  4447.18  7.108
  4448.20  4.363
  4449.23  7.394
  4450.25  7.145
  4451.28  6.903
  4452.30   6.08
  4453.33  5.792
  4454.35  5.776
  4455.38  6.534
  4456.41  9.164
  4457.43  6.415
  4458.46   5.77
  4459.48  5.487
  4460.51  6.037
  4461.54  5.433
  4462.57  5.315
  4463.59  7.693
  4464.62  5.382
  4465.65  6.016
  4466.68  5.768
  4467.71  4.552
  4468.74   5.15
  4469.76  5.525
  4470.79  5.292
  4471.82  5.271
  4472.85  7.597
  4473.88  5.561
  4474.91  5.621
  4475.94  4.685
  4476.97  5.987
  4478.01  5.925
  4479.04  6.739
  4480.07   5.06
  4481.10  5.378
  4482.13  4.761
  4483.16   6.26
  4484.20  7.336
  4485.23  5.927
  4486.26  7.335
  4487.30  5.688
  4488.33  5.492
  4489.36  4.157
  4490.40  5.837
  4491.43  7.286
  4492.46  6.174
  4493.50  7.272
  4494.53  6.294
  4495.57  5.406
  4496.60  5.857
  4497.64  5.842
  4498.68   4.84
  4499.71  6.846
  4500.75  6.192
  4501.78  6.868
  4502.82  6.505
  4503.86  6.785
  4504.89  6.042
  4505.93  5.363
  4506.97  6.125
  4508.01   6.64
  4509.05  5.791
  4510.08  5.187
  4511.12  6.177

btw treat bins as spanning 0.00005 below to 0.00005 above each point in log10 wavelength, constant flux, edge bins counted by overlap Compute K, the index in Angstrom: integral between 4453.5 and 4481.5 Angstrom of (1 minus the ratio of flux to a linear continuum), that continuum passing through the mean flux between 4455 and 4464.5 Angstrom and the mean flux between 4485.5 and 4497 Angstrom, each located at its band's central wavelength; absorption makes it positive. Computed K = 1.8 Angstrom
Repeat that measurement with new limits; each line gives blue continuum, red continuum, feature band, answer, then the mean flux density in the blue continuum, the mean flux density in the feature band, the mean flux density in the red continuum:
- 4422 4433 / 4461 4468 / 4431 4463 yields -3.3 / 5.94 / 6.46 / 5.77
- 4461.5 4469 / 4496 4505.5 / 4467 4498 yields 0.5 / 5.69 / 5.84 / 6.18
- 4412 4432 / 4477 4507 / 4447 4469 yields -0.1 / 6.2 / 6.14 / 6.05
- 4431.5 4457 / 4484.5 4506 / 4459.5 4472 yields 1.6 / 6.63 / 5.62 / 6.13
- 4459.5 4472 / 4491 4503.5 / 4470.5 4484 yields 0.3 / 5.62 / 5.74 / 6.28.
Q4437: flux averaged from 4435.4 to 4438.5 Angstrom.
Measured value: 6.65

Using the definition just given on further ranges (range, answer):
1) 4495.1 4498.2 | 5.69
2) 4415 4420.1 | 5.99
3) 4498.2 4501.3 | 6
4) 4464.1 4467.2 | 5.71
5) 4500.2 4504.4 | 6.59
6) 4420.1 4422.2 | 5.99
